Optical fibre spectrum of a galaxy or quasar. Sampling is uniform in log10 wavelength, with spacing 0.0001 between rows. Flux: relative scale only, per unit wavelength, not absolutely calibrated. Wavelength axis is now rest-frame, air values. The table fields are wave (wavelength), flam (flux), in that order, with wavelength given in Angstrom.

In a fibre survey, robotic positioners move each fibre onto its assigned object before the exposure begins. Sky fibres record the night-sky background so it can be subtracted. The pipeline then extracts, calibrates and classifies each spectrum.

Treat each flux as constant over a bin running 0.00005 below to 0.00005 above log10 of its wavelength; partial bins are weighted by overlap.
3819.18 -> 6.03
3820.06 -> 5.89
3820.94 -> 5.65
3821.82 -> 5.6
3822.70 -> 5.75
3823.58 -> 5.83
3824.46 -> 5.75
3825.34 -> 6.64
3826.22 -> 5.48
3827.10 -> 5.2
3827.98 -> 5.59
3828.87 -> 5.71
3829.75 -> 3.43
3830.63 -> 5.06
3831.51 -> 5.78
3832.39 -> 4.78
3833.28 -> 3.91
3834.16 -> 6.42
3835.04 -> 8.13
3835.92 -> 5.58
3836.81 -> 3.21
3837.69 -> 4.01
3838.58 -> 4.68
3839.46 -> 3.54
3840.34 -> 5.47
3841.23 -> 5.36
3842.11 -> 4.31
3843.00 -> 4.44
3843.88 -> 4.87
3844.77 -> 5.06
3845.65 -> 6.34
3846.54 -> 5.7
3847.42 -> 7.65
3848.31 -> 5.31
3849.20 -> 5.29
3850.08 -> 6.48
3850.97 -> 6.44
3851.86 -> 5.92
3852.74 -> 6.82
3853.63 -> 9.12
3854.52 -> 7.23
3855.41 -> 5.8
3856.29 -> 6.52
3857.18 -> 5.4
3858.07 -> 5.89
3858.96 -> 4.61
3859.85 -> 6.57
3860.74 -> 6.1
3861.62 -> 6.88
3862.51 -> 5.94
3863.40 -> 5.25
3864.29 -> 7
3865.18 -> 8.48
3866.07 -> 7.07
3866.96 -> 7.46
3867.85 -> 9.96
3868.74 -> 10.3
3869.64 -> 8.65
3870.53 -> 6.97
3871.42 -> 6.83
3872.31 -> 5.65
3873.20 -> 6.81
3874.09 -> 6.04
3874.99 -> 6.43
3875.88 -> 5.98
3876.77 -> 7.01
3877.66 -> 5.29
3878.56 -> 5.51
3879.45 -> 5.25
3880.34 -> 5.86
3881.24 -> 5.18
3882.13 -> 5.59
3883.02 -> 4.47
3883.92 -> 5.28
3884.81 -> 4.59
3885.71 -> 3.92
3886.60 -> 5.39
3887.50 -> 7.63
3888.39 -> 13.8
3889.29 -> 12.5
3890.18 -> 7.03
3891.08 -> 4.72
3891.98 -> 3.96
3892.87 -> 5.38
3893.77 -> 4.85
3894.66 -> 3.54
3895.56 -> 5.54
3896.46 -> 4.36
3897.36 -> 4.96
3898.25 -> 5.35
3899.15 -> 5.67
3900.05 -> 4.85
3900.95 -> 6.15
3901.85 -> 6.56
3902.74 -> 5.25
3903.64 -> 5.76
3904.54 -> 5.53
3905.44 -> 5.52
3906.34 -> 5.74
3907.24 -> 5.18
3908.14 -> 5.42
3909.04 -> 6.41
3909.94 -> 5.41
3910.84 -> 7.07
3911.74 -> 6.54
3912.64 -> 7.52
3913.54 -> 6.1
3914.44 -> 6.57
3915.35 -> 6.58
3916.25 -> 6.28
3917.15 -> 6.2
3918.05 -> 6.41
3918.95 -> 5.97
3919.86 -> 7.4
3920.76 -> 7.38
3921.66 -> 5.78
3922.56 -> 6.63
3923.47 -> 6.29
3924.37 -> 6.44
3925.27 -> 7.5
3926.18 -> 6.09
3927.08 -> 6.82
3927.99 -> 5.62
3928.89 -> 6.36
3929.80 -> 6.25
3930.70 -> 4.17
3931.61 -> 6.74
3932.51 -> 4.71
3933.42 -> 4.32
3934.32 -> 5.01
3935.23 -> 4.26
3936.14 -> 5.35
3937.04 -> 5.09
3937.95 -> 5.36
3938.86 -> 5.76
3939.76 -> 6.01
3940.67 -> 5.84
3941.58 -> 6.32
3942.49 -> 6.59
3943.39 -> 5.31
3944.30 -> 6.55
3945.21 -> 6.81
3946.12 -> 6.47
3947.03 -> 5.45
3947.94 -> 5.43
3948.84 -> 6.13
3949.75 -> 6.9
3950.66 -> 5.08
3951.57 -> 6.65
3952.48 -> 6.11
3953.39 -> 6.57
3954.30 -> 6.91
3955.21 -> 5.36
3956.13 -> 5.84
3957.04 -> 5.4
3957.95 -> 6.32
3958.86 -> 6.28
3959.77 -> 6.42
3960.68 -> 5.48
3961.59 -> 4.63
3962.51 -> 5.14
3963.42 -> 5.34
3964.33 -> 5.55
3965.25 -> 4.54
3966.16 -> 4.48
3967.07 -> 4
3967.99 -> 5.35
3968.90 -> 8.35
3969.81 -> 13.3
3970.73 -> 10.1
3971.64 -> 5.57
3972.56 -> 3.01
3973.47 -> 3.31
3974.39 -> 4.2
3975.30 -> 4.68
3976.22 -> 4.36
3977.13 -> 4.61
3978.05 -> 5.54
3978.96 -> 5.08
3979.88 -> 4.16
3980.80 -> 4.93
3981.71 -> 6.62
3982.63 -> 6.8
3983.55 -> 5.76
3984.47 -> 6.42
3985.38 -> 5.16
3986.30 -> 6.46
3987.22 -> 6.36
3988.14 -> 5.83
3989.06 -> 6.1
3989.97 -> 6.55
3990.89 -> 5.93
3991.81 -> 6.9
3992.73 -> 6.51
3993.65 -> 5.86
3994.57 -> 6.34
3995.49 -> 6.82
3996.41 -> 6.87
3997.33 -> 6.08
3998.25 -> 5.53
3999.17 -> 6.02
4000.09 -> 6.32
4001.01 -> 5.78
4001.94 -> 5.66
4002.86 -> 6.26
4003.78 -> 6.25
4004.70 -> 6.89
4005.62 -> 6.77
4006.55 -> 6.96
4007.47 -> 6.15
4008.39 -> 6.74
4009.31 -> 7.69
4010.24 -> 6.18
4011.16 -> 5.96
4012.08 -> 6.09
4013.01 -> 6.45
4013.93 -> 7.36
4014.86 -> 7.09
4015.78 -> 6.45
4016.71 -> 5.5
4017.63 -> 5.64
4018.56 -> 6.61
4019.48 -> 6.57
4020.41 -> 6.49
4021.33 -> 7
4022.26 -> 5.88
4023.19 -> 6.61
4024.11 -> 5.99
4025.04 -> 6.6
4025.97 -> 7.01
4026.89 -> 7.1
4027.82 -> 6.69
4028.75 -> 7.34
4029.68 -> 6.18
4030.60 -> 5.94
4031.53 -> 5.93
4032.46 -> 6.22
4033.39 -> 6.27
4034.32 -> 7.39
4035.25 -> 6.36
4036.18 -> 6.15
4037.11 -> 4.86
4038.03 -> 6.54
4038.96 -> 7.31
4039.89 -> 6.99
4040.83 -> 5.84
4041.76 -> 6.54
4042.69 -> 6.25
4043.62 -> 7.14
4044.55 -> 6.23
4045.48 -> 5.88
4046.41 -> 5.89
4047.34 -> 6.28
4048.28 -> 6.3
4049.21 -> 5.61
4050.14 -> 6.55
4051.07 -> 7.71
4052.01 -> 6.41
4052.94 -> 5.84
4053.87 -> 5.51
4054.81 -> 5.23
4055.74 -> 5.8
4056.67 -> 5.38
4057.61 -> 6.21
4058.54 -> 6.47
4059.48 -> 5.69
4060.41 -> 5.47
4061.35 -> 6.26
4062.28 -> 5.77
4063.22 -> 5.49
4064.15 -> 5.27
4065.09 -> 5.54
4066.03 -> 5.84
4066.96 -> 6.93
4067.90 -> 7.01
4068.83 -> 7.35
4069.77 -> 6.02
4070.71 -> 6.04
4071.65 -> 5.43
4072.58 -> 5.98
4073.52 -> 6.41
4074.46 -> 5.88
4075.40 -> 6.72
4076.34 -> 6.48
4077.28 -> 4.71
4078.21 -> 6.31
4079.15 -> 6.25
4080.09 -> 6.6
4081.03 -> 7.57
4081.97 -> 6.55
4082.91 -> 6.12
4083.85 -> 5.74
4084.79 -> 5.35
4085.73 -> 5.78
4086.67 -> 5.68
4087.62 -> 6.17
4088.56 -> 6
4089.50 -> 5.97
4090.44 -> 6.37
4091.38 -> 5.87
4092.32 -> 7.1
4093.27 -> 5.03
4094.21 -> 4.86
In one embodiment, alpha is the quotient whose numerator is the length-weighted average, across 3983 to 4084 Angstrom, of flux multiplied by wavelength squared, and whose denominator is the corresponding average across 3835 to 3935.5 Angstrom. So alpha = 1.11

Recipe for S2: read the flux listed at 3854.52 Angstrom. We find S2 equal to 7.23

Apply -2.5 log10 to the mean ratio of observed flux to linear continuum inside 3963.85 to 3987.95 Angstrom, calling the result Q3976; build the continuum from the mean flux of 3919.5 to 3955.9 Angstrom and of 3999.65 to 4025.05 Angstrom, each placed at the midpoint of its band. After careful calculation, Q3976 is 0.09 mag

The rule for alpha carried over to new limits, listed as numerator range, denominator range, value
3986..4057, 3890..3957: 1.14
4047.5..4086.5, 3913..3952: 1.08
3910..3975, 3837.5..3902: 1.02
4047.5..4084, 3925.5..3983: 1.13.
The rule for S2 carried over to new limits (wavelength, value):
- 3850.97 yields 6.44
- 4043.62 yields 7.14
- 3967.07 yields 4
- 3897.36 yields 4.96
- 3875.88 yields 5.98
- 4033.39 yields 6.27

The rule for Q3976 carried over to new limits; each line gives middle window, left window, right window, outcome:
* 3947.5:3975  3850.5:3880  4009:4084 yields 0.10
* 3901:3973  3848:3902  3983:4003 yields 0.03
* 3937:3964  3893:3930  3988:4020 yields 0.04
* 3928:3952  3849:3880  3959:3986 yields 0.04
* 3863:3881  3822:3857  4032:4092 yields -0.21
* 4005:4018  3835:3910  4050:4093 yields -0.07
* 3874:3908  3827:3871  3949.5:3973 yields 0.04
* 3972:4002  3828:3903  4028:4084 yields 0.09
